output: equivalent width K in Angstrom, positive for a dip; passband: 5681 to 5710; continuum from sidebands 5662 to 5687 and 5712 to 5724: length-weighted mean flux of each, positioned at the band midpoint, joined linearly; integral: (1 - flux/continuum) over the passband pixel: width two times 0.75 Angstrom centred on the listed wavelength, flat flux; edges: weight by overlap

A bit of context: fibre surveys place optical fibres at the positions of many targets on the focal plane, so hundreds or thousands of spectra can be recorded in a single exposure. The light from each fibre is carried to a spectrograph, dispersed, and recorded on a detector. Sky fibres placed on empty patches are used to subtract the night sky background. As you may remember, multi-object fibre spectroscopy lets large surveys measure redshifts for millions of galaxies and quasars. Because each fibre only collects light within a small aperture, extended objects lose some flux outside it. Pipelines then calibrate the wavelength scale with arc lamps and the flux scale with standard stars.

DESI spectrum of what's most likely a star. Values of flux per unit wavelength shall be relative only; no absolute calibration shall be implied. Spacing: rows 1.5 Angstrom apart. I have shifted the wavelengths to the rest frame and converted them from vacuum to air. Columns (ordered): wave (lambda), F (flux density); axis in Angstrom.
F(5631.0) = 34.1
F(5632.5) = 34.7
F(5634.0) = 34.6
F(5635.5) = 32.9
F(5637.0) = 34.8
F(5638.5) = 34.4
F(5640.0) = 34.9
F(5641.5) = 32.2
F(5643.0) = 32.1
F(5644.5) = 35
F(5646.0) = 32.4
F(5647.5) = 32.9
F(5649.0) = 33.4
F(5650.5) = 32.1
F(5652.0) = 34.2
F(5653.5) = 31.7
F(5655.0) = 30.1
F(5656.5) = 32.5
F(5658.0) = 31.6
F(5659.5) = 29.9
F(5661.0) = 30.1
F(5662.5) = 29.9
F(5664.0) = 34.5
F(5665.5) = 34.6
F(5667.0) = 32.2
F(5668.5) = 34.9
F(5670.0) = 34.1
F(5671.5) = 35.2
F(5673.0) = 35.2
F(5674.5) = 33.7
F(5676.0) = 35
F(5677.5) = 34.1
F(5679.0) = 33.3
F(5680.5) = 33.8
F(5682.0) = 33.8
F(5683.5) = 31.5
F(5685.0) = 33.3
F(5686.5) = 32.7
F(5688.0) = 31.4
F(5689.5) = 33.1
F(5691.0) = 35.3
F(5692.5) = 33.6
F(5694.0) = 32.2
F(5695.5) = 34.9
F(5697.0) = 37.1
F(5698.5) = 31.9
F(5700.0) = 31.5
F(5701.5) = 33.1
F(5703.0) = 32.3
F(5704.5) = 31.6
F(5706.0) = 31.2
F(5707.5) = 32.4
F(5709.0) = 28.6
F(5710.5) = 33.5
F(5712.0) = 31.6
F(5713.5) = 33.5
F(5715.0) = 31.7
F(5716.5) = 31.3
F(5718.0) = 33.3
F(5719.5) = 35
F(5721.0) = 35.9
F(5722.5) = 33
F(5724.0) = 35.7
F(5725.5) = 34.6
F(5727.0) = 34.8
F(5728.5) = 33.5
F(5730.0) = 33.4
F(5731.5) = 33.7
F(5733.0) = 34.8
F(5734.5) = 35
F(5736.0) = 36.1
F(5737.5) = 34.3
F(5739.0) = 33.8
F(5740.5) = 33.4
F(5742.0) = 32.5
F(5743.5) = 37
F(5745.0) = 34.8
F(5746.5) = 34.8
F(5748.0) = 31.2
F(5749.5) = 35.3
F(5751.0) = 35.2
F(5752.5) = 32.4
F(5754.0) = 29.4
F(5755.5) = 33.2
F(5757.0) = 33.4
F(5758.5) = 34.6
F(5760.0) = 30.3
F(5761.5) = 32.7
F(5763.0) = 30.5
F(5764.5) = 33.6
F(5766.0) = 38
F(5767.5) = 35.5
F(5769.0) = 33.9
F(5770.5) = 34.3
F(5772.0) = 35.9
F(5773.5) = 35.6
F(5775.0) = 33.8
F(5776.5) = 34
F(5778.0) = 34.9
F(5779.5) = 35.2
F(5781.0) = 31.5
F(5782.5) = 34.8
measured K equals 0.7 Angstrom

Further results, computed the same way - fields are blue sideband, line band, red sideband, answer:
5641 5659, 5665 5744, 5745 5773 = -1.20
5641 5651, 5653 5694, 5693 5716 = -0.37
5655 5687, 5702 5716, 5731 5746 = 0.86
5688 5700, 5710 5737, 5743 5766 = -0.32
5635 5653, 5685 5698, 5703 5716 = -0.60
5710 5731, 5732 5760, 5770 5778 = 0.25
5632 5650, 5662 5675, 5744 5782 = -0.08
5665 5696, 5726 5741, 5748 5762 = -0.55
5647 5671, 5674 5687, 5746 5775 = -0.31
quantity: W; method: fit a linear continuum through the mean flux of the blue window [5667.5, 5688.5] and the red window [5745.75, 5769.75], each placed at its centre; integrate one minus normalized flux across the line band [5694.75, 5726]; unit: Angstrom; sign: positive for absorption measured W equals 0.5 Angstrom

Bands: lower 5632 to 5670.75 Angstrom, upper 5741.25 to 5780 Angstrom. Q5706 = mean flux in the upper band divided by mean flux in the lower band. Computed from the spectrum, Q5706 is 1.0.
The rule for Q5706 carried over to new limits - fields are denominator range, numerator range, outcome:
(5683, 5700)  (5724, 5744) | 1.03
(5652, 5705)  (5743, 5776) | 1.02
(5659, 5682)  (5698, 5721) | 0.97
